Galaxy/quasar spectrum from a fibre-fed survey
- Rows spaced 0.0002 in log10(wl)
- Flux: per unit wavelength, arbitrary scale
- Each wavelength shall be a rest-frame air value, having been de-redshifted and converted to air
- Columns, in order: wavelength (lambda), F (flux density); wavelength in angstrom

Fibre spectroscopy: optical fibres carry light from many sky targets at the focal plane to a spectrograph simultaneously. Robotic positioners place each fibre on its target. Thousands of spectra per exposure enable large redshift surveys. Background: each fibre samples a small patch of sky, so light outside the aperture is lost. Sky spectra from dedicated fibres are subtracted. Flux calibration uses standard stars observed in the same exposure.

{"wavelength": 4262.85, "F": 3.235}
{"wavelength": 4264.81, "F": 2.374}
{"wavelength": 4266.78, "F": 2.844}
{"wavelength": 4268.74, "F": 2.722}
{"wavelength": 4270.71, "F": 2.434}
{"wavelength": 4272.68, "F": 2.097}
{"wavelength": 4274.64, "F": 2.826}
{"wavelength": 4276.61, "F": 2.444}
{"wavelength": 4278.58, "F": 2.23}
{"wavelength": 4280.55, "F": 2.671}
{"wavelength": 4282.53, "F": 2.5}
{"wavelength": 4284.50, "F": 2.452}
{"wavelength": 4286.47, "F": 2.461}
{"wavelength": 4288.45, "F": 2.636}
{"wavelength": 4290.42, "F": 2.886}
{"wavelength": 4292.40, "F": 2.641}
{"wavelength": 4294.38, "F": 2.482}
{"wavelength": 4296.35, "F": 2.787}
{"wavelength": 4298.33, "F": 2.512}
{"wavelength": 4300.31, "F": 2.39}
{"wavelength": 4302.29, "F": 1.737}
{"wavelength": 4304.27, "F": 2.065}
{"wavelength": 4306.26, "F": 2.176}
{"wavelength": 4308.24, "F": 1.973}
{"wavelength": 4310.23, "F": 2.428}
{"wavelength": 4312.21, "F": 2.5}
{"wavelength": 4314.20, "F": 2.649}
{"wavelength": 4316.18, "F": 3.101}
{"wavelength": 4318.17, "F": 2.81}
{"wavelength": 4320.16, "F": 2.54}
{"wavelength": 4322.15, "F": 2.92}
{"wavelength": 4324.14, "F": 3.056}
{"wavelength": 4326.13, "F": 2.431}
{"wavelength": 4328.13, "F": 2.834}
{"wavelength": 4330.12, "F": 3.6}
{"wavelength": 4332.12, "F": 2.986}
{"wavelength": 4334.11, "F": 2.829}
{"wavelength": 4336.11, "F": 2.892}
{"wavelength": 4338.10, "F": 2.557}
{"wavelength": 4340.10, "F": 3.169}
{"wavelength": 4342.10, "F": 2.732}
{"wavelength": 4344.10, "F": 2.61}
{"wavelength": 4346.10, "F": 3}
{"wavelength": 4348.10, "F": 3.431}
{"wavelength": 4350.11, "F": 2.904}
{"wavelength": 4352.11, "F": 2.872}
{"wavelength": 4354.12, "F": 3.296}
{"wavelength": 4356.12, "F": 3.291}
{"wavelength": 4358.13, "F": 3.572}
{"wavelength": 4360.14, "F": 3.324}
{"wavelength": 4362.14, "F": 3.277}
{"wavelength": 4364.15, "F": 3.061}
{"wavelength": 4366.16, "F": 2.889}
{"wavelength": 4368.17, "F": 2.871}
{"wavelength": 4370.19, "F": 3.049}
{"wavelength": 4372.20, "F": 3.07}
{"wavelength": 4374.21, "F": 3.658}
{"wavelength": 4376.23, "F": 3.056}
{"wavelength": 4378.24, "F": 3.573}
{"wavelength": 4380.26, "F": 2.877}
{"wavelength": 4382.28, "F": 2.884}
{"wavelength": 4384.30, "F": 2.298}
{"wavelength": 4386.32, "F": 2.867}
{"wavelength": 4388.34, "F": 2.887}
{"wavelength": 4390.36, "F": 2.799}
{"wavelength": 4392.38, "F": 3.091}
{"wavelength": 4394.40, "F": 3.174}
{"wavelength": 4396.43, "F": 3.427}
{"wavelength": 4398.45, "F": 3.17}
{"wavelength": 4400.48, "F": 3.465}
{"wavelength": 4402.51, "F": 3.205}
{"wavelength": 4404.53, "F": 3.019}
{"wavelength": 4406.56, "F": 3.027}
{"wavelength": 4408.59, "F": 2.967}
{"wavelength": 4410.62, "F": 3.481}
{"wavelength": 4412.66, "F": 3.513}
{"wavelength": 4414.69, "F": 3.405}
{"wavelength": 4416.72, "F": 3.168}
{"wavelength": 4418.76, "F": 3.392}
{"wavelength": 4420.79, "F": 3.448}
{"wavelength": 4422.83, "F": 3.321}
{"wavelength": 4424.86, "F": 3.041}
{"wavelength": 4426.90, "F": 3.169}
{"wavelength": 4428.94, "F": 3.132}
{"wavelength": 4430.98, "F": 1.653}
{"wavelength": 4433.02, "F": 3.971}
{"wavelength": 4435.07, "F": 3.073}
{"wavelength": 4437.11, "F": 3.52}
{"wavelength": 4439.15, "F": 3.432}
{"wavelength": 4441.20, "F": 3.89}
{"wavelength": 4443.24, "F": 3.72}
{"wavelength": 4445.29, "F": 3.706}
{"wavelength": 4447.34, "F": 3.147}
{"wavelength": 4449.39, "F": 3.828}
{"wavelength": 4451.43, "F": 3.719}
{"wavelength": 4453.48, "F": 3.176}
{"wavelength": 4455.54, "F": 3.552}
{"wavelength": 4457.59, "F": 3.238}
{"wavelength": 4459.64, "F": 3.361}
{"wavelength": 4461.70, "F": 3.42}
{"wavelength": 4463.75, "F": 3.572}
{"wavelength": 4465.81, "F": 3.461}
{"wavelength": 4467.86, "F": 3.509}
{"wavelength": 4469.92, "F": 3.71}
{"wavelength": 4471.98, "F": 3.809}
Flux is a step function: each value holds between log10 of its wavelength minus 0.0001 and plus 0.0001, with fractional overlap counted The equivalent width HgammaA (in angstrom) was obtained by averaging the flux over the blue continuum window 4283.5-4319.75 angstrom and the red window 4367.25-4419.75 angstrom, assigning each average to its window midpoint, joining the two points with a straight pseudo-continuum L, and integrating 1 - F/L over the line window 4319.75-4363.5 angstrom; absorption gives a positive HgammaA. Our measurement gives -3.9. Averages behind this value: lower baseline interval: 2.48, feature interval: 3.01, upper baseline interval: 3.13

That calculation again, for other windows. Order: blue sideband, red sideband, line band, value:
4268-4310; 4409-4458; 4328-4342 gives -1.3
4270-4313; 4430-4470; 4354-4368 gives -1.7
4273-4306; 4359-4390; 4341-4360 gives -1.4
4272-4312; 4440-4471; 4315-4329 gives -1.0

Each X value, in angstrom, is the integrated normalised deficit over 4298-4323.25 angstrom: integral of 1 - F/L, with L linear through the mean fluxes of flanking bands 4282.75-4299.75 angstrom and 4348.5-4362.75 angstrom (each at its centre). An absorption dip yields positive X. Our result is 3.12 angstrom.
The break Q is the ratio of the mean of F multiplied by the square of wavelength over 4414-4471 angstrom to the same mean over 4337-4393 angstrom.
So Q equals 1.16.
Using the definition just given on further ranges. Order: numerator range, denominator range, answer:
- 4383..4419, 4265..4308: 1.34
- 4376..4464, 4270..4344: 1.31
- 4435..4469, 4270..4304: 1.53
